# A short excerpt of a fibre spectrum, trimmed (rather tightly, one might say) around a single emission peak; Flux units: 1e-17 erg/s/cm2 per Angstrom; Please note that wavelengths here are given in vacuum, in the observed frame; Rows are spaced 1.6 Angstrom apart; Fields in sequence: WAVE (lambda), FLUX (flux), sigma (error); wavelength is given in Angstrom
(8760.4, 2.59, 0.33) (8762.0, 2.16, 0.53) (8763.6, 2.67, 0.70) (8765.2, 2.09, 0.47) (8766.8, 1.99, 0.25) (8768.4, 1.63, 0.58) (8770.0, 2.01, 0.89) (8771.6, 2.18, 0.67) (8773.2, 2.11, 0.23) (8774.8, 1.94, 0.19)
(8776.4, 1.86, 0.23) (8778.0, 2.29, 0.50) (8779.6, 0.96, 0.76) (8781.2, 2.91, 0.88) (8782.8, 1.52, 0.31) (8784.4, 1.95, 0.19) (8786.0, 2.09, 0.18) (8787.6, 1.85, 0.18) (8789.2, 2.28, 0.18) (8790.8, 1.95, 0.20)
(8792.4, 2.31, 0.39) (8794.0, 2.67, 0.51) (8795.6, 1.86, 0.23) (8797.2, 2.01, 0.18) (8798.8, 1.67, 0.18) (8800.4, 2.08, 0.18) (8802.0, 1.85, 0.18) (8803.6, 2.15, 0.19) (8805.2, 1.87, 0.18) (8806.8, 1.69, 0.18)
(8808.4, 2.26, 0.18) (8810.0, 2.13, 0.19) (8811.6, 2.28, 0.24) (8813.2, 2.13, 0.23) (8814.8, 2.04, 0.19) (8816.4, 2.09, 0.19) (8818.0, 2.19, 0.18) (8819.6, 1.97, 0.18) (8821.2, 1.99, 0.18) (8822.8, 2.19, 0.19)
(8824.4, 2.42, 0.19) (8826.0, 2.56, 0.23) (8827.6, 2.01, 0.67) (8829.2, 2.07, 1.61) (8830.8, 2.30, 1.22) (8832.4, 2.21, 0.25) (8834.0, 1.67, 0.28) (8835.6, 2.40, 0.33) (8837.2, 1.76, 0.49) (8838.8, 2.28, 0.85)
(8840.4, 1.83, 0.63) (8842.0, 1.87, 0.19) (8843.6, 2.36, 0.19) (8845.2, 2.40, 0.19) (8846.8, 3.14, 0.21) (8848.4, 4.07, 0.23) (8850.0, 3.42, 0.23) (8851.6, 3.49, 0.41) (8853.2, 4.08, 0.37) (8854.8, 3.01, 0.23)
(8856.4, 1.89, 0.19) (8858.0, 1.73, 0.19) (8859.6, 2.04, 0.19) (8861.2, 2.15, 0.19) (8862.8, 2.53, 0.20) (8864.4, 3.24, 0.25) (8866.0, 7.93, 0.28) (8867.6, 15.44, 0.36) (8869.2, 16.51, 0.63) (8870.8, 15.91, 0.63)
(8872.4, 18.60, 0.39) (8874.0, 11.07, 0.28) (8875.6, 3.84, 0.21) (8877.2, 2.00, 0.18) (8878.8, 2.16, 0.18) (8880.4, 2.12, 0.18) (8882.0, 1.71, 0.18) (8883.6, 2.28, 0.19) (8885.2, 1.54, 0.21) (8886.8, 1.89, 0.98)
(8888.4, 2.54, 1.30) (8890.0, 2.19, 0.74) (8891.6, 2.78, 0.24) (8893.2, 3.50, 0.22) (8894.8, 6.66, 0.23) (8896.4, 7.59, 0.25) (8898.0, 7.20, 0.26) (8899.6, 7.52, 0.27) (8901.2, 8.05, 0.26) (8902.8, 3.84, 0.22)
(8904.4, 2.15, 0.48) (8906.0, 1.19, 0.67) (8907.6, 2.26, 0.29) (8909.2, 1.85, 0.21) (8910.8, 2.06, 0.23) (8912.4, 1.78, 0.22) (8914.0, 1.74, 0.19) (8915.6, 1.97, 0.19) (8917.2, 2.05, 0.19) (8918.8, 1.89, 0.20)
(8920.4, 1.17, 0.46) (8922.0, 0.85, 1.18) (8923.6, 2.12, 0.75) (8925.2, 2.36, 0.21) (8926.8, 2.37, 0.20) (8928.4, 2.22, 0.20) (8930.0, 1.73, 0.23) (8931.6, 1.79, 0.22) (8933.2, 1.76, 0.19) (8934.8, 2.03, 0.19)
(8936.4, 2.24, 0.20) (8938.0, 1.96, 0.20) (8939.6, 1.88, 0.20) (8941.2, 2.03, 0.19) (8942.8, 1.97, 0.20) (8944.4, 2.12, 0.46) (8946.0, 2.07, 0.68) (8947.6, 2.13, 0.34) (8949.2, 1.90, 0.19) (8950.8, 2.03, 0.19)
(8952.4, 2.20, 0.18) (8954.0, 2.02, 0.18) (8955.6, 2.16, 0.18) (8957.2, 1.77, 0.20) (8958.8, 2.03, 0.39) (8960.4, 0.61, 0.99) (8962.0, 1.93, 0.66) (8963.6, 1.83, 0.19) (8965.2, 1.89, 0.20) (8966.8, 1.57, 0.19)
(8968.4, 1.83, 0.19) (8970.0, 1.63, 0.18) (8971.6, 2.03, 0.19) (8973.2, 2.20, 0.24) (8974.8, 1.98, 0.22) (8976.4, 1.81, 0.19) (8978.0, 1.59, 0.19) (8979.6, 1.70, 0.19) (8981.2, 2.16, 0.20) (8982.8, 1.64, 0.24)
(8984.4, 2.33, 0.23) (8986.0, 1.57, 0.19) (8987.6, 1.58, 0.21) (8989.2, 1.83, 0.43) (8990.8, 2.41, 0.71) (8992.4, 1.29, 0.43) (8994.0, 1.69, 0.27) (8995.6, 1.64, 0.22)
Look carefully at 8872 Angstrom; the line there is H-alpha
